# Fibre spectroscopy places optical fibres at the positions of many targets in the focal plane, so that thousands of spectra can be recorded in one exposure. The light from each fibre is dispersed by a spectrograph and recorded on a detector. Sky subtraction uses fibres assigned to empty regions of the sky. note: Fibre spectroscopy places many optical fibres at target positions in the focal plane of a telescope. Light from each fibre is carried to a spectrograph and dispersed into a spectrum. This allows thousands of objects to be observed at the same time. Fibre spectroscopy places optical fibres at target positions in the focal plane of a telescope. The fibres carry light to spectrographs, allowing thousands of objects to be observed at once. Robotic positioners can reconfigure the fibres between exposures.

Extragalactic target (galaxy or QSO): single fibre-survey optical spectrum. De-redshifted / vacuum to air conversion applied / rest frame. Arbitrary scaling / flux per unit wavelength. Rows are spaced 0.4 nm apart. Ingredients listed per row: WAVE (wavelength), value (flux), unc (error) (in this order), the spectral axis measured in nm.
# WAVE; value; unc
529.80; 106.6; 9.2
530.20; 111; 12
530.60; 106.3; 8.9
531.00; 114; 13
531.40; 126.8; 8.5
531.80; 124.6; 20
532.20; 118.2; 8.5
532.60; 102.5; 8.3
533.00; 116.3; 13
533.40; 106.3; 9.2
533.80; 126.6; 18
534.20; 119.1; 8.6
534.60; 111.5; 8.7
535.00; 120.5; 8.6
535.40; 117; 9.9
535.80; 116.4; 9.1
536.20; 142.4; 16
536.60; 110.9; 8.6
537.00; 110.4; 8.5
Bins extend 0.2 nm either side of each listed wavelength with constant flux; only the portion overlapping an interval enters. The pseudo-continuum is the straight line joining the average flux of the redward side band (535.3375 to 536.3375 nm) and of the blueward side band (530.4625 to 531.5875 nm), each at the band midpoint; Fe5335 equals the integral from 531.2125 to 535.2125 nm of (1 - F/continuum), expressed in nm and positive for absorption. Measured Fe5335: 0.10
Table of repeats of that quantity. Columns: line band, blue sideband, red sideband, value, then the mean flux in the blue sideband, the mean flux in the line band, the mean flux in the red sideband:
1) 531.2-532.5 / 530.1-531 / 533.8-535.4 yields -0.107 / 110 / 122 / 118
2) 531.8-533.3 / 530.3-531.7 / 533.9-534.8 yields 0.035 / 116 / 114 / 117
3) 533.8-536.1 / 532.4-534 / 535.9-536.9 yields 0.002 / 113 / 119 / 124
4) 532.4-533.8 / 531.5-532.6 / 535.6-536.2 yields 0.109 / 118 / 111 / 125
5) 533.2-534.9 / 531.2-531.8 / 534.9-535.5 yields 0.068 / 126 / 116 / 119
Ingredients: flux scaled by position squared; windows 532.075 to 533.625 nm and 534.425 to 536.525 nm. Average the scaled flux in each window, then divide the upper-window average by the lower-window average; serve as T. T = 1.10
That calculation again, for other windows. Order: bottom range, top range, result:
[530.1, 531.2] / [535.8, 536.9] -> 1.14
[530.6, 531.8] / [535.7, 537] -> 1.05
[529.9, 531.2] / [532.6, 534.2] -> 1.06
